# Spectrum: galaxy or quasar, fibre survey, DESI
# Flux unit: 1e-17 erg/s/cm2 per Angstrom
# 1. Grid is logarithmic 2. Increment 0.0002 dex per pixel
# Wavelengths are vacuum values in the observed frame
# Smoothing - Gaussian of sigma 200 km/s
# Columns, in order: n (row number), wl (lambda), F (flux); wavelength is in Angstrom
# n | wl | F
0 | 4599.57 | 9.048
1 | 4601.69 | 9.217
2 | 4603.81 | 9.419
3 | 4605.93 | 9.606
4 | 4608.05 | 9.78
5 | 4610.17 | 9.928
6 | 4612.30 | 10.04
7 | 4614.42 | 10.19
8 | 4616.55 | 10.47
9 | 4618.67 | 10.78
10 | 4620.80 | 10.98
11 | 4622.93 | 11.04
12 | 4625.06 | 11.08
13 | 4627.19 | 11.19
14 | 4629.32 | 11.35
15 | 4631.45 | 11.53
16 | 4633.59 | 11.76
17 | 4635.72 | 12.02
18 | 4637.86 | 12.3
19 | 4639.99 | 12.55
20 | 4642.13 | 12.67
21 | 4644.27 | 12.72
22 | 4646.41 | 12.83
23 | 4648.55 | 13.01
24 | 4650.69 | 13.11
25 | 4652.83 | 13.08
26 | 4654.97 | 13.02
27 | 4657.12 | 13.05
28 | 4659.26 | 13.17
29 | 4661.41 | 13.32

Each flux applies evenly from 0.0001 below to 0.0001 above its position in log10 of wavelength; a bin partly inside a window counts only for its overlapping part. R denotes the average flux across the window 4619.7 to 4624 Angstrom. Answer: 11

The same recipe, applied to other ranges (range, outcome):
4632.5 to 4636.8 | 11.9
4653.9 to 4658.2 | 13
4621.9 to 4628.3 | 11.1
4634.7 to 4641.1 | 12.3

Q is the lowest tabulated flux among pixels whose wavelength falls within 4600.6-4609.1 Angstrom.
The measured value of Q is 9.217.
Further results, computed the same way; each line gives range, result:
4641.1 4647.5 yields 12.67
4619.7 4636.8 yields 10.98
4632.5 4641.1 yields 11.76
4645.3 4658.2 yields 12.83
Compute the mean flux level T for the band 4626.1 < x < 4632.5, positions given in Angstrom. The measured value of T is 11.4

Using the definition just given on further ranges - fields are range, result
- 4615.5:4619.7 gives 10.6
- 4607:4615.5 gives 9.98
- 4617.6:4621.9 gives 10.9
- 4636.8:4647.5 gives 12.6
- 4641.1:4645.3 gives 12.7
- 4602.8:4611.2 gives 9.69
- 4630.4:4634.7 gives 11.6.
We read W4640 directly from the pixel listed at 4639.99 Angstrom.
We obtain 12.55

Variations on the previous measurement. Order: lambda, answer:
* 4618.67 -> 10.78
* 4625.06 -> 11.08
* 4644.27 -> 12.72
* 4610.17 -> 9.928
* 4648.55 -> 13.01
